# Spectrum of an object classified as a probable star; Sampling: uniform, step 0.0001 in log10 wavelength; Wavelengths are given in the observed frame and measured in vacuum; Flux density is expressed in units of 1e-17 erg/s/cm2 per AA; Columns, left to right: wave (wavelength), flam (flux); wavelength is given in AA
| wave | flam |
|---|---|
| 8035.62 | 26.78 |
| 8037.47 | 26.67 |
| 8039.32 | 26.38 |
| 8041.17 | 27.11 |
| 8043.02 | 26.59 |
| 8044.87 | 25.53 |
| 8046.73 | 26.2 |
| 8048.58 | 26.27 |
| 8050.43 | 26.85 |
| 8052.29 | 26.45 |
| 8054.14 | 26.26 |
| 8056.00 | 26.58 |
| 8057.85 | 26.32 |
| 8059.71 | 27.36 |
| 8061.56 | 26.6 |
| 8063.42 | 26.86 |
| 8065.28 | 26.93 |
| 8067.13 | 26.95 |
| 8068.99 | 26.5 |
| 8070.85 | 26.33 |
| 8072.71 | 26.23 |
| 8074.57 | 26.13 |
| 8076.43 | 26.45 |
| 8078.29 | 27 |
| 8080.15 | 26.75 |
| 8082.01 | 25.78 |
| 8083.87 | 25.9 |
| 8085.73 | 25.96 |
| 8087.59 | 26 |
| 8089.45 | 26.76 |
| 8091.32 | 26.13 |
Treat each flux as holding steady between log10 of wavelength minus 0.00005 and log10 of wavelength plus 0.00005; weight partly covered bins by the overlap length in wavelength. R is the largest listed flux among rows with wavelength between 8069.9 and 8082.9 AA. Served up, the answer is 27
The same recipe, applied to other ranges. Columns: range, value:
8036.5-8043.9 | 27.11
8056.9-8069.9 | 27.36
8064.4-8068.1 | 26.95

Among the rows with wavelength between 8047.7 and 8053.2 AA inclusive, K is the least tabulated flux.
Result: 26.27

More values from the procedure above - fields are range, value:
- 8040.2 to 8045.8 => 25.53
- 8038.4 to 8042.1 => 26.38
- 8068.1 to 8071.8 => 26.33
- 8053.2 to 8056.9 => 26.26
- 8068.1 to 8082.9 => 25.78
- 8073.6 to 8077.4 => 26.13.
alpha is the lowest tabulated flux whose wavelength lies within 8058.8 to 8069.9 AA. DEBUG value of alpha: 26.5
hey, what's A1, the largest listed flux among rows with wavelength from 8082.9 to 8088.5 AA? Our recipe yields 26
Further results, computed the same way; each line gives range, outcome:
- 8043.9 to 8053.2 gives 26.85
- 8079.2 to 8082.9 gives 26.75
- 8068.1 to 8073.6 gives 26.5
